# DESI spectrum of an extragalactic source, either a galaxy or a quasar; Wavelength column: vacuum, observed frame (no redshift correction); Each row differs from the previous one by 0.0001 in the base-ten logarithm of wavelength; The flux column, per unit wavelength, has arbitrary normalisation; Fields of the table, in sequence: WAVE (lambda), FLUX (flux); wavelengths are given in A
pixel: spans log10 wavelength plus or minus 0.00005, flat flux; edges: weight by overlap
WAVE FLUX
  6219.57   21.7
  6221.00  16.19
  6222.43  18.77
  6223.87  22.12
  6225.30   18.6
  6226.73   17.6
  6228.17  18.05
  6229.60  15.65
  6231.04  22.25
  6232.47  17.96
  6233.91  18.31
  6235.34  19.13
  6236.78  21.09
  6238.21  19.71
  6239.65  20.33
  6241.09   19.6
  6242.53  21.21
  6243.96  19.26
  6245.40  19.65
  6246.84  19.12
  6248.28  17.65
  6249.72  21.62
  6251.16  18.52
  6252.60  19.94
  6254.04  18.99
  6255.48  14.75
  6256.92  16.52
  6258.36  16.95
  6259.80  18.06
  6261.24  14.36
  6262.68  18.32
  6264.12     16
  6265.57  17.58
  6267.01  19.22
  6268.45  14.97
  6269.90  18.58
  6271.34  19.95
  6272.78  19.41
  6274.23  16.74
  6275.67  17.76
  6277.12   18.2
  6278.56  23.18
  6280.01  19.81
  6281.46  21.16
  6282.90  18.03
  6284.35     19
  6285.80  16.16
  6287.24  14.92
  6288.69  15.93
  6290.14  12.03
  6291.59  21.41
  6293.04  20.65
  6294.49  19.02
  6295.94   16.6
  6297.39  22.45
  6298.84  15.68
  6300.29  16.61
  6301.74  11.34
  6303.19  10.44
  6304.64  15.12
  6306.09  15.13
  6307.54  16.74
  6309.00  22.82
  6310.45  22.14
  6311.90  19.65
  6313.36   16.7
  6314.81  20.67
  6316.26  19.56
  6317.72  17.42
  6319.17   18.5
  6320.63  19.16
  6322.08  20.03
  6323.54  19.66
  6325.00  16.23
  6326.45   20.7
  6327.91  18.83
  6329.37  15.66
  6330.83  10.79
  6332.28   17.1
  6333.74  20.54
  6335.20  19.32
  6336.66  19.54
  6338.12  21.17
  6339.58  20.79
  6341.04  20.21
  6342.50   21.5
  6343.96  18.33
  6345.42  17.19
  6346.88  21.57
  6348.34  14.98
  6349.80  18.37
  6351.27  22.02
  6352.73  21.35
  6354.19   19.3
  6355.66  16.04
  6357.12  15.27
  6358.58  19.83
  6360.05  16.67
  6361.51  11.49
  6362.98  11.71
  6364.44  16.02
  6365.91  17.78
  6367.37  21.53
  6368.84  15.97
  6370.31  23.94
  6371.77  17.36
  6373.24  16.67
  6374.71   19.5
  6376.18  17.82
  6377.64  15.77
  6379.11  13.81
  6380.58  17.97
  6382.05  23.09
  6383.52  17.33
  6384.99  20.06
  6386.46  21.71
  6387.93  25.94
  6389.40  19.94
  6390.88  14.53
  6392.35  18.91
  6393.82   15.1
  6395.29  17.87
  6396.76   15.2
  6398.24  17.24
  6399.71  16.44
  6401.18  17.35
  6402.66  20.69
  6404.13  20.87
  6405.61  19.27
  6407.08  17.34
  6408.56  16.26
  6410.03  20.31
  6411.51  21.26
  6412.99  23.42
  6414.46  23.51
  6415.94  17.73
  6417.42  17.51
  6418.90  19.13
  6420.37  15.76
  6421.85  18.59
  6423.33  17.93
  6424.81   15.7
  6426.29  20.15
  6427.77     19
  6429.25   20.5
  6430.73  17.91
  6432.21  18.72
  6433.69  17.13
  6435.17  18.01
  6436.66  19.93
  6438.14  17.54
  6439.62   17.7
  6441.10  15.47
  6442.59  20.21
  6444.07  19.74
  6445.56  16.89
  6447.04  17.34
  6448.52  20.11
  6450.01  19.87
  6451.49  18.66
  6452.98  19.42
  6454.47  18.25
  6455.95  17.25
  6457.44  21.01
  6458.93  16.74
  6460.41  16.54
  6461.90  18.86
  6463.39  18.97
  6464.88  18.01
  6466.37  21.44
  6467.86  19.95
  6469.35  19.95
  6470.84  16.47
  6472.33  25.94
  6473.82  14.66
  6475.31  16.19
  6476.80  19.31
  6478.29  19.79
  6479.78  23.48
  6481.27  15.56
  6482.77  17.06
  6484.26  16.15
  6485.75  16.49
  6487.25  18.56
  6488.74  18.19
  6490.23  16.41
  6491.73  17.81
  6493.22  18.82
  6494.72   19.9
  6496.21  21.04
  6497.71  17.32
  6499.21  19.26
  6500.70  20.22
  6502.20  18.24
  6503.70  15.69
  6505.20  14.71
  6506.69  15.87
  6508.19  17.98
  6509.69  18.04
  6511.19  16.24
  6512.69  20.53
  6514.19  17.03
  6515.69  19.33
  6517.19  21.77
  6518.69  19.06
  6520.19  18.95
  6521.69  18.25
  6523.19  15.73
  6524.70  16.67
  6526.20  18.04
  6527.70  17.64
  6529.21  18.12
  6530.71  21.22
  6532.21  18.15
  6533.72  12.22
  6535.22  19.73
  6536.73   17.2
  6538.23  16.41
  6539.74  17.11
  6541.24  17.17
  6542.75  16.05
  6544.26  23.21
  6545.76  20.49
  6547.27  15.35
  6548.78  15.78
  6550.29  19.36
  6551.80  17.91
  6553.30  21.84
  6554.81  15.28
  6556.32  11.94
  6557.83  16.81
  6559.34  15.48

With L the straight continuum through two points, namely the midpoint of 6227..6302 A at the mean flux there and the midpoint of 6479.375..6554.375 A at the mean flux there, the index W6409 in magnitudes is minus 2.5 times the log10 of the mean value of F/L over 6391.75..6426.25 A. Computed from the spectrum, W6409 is -0.02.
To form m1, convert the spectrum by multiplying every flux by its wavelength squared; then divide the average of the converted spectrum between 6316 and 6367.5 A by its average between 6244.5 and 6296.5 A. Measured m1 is 1.03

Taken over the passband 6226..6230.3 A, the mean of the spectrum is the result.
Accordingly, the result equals 17.1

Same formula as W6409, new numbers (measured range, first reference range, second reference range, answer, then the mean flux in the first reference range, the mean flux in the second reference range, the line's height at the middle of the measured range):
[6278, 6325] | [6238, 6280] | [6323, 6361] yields 0.030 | 18.5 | 18.5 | 18.5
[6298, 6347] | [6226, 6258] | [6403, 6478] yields 0.044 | 18.9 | 18.8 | 18.9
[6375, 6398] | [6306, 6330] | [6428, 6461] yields 0.018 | 18.9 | 18.4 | 18.6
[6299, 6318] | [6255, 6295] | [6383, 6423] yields 0.055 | 17.8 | 18.9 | 18.1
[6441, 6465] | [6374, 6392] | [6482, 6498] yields -0.011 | 19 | 18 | 18.3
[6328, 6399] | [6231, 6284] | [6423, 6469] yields 0.027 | 18.7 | 18.6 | 18.6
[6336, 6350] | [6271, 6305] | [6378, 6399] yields -0.080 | 17.6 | 18.4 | 18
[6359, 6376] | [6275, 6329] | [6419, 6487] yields 0.063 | 18.1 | 18.5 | 18.2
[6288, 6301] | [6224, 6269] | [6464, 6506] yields 0.039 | 18.5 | 18.4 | 18.5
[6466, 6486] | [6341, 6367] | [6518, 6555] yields -0.053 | 17.7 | 17.9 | 17.9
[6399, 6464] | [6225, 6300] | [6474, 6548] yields -0.031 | 18.4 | 18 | 18.1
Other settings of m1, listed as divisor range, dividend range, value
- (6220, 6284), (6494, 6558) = 1.04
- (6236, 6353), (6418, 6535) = 1.05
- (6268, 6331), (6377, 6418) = 1.08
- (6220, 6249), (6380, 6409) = 1.03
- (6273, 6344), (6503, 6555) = 1.05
